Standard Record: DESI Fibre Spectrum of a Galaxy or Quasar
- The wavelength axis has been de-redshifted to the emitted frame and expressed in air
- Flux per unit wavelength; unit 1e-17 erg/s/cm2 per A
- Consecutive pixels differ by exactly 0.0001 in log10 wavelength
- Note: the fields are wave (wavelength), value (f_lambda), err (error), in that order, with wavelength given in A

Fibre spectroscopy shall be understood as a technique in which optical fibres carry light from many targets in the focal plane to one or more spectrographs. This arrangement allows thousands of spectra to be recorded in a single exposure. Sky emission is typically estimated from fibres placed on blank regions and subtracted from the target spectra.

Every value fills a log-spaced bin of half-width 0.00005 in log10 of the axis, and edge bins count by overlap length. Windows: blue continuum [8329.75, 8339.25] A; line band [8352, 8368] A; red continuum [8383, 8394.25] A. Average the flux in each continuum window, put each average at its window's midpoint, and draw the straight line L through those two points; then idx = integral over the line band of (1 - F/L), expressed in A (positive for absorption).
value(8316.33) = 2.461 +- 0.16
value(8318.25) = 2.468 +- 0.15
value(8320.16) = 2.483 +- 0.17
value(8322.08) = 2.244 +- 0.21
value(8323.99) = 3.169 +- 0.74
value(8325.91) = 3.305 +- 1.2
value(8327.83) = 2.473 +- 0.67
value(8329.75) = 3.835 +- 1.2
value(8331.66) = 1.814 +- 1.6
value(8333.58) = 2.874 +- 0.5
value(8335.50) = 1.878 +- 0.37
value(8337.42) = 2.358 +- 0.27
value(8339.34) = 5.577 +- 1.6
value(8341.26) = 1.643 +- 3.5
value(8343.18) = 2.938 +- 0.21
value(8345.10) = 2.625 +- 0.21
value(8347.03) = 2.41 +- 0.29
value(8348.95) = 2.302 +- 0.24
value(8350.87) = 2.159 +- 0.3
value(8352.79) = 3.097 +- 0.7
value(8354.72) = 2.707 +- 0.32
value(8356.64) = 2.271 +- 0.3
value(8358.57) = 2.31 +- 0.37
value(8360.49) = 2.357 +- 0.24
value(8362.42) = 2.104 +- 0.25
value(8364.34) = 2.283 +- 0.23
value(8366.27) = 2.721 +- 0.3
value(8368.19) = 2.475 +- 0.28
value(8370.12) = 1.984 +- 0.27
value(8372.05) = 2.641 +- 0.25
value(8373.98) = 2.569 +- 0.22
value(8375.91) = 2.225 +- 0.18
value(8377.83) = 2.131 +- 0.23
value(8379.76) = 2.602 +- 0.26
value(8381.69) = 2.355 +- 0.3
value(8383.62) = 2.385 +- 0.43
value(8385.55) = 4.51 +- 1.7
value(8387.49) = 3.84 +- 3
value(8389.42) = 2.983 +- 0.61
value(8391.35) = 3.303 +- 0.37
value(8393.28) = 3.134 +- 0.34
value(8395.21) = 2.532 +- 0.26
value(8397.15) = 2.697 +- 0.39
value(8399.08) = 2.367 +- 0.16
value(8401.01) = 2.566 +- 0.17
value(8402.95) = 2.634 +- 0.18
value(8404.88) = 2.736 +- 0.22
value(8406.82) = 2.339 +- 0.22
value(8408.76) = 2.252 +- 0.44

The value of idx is 2.90 A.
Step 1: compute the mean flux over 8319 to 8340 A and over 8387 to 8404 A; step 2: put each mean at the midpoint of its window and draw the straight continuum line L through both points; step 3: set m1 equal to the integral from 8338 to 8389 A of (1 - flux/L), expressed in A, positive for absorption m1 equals 3.7 A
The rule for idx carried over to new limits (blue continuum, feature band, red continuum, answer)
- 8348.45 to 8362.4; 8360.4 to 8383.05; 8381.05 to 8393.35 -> 3.8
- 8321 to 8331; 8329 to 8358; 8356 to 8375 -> 0.2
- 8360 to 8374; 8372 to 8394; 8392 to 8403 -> -3.1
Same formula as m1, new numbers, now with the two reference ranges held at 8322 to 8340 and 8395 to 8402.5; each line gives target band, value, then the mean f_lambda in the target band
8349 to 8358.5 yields 1.01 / 2.51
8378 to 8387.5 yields -1.25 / 2.98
